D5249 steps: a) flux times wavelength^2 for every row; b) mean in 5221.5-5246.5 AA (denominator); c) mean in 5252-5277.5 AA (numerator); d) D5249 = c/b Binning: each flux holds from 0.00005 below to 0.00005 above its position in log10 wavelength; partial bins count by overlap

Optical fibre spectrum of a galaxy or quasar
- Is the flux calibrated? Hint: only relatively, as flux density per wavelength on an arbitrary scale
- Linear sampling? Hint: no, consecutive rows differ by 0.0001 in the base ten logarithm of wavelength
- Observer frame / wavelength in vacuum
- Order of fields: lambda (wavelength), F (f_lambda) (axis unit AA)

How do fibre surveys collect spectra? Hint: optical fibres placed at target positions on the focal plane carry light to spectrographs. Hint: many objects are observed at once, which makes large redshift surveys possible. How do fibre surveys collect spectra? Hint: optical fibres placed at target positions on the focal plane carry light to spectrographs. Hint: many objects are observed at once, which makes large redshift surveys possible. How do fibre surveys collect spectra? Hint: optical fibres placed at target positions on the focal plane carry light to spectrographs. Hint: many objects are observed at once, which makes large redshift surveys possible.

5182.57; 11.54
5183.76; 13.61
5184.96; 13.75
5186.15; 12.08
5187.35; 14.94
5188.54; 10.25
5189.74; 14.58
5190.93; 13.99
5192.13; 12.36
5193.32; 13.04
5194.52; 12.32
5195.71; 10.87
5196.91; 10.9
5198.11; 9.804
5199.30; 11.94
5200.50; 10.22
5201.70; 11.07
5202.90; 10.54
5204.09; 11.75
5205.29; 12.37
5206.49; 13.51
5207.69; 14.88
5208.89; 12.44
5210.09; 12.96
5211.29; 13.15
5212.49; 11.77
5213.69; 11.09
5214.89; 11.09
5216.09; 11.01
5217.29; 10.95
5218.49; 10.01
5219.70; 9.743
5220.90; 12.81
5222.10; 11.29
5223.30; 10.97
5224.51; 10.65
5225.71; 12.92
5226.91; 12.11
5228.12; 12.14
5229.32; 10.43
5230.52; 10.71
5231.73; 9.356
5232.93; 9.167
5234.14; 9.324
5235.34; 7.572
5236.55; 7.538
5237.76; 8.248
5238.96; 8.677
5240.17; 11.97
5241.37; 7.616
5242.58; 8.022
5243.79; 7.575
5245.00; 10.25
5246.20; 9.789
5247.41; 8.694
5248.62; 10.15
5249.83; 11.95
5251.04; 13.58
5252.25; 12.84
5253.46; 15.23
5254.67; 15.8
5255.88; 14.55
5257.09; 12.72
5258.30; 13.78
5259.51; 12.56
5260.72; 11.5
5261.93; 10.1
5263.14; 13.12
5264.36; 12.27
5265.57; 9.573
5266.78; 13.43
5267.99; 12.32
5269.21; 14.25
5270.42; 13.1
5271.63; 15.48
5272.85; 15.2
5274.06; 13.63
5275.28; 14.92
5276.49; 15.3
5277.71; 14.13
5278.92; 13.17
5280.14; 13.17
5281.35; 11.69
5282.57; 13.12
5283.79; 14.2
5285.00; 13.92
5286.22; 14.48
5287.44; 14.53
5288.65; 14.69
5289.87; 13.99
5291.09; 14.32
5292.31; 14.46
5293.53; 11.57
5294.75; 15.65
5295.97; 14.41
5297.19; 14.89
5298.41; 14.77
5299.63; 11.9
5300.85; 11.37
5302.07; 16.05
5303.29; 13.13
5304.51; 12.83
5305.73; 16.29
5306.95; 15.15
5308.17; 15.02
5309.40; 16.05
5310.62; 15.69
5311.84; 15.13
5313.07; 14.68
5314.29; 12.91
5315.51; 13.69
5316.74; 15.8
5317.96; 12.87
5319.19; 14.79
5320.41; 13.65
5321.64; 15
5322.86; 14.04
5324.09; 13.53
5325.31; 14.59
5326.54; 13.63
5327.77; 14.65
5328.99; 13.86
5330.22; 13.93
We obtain 1.38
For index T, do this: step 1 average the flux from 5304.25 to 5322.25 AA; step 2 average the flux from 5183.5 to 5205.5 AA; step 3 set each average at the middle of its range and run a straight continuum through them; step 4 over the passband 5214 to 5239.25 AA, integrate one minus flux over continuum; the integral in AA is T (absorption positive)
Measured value 4.80 AA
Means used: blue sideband 12.1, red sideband 14.7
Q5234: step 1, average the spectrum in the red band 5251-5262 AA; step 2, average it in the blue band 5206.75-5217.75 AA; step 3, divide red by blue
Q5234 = 1.1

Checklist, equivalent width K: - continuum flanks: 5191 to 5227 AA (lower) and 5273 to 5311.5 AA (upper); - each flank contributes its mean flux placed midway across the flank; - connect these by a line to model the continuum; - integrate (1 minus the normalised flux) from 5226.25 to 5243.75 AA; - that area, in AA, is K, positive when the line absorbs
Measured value 4.2 AA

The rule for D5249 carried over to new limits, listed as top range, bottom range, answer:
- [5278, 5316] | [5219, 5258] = 1.34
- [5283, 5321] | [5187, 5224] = 1.25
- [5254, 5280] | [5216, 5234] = 1.25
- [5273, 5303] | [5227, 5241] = 1.48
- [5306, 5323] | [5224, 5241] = 1.51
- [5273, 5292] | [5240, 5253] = 1.39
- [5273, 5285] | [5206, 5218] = 1.15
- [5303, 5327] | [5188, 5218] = 1.26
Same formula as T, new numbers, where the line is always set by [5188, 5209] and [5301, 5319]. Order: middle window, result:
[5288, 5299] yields -0.1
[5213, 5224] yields 1.3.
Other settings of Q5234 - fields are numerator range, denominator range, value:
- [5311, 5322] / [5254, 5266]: 1.13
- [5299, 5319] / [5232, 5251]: 1.55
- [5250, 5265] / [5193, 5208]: 1.12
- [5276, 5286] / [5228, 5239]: 1.47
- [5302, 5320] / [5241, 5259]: 1.27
